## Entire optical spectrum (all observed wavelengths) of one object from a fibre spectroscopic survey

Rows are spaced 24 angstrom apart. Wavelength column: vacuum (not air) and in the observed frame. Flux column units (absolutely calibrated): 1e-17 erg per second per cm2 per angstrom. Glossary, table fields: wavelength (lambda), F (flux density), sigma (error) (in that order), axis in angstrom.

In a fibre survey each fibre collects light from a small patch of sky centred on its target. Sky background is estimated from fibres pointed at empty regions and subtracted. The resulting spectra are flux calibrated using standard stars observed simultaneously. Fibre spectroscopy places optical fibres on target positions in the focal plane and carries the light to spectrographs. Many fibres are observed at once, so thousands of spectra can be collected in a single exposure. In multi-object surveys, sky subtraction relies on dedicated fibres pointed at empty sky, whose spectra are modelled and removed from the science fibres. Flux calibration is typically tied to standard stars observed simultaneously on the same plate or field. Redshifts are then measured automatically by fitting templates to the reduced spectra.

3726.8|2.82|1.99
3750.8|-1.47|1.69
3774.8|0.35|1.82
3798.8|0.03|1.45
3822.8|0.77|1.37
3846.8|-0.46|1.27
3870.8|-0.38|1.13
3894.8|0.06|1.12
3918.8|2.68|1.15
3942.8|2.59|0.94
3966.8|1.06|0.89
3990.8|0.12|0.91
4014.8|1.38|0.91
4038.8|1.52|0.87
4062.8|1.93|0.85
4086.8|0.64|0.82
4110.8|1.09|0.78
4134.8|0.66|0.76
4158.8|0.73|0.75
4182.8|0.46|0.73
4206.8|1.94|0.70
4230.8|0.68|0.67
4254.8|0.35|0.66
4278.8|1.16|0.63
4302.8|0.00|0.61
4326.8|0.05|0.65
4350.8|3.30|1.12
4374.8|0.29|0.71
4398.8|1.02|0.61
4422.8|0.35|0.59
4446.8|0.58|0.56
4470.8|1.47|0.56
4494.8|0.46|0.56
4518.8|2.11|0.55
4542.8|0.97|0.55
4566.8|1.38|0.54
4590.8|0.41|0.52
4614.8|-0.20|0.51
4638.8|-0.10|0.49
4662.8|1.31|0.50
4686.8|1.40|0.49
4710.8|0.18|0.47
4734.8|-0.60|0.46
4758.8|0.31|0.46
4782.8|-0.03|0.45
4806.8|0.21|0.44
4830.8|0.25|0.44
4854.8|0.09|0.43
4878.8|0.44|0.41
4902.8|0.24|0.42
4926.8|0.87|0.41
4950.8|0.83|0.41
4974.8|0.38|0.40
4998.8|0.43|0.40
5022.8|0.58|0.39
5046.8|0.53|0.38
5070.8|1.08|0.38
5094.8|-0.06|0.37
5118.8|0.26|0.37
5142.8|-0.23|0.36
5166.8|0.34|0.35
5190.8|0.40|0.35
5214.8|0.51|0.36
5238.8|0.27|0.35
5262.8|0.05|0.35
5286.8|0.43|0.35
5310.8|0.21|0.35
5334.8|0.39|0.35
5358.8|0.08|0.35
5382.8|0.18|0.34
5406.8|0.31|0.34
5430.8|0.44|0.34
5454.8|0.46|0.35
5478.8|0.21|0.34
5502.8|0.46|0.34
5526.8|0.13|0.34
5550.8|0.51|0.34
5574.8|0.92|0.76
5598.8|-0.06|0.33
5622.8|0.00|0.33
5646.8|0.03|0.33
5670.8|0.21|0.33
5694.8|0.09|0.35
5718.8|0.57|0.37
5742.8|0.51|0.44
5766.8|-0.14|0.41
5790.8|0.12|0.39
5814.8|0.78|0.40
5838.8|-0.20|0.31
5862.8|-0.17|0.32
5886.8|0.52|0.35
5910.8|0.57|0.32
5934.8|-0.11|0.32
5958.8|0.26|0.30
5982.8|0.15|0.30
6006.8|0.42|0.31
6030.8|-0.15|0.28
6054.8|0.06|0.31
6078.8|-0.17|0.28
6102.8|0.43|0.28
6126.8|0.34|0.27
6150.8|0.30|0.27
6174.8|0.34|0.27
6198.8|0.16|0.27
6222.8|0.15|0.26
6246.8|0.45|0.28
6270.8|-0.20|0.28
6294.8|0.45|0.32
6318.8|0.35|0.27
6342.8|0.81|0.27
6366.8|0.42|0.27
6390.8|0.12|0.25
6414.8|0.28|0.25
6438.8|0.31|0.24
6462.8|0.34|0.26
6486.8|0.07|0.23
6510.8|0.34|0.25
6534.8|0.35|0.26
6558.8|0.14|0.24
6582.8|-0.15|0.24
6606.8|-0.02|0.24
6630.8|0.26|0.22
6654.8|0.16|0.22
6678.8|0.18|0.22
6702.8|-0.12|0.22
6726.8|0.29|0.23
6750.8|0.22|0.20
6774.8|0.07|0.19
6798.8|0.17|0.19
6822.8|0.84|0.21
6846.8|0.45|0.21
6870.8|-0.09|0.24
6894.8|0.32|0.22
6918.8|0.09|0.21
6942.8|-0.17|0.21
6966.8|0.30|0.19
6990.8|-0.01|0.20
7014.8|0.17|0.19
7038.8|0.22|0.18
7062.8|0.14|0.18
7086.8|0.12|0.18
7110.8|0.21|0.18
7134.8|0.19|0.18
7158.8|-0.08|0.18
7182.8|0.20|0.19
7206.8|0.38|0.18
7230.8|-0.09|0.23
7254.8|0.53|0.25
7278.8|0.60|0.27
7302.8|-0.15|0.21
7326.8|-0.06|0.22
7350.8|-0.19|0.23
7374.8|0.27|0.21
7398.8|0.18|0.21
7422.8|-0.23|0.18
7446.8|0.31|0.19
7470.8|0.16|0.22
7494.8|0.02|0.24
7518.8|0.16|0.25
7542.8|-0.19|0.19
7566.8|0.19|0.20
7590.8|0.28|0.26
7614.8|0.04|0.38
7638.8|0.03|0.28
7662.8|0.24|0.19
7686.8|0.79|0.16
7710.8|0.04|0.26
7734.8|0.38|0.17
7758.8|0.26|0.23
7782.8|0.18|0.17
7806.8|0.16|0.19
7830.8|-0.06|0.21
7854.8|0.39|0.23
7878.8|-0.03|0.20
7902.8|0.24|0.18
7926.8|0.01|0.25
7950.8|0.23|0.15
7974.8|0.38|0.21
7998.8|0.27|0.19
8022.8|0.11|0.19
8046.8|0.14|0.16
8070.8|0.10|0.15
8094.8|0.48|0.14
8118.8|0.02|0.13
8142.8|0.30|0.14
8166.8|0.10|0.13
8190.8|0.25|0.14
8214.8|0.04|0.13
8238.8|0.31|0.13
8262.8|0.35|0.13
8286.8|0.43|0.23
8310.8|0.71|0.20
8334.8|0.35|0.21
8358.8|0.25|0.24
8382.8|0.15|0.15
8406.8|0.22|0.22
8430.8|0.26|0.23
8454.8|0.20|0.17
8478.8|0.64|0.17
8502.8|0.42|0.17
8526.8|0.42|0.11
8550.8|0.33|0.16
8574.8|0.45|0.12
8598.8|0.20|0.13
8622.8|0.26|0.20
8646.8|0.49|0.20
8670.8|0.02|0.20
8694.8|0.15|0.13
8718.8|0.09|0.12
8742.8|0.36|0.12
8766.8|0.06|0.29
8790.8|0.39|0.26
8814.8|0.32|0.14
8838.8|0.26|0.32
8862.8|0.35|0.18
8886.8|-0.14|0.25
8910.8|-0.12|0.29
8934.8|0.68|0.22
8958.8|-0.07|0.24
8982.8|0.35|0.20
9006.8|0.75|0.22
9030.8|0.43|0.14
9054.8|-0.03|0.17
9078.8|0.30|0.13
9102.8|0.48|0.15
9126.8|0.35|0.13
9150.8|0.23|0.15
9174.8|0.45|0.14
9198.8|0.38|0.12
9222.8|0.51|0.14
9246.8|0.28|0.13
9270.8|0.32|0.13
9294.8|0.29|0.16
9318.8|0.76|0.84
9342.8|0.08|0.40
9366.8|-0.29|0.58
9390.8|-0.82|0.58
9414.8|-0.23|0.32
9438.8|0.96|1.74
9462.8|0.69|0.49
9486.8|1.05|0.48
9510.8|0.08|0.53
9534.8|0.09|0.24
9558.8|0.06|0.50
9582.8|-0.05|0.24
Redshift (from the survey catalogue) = 1.06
